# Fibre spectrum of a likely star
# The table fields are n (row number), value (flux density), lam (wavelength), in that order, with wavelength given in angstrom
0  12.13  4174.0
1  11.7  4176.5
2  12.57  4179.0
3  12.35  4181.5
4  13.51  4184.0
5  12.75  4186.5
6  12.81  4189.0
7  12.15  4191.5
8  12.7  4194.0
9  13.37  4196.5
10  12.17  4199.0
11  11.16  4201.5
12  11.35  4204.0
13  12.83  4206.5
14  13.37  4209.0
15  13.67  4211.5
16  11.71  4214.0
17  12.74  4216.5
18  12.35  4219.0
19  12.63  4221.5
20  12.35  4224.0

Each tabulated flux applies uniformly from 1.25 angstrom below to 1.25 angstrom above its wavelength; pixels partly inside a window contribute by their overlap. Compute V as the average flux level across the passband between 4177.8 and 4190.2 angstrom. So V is 12.8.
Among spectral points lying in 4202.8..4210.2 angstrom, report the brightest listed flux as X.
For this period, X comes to 13.37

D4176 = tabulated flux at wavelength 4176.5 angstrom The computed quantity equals 11.7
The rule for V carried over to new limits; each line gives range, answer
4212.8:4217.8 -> 12.2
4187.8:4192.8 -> 12.5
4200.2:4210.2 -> 12.2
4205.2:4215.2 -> 12.9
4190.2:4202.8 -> 12.3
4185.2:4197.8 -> 12.8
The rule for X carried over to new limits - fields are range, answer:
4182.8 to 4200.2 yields 13.51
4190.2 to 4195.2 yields 12.7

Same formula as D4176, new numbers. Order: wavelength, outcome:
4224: 12.35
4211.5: 13.67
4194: 12.7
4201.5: 11.16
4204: 11.35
